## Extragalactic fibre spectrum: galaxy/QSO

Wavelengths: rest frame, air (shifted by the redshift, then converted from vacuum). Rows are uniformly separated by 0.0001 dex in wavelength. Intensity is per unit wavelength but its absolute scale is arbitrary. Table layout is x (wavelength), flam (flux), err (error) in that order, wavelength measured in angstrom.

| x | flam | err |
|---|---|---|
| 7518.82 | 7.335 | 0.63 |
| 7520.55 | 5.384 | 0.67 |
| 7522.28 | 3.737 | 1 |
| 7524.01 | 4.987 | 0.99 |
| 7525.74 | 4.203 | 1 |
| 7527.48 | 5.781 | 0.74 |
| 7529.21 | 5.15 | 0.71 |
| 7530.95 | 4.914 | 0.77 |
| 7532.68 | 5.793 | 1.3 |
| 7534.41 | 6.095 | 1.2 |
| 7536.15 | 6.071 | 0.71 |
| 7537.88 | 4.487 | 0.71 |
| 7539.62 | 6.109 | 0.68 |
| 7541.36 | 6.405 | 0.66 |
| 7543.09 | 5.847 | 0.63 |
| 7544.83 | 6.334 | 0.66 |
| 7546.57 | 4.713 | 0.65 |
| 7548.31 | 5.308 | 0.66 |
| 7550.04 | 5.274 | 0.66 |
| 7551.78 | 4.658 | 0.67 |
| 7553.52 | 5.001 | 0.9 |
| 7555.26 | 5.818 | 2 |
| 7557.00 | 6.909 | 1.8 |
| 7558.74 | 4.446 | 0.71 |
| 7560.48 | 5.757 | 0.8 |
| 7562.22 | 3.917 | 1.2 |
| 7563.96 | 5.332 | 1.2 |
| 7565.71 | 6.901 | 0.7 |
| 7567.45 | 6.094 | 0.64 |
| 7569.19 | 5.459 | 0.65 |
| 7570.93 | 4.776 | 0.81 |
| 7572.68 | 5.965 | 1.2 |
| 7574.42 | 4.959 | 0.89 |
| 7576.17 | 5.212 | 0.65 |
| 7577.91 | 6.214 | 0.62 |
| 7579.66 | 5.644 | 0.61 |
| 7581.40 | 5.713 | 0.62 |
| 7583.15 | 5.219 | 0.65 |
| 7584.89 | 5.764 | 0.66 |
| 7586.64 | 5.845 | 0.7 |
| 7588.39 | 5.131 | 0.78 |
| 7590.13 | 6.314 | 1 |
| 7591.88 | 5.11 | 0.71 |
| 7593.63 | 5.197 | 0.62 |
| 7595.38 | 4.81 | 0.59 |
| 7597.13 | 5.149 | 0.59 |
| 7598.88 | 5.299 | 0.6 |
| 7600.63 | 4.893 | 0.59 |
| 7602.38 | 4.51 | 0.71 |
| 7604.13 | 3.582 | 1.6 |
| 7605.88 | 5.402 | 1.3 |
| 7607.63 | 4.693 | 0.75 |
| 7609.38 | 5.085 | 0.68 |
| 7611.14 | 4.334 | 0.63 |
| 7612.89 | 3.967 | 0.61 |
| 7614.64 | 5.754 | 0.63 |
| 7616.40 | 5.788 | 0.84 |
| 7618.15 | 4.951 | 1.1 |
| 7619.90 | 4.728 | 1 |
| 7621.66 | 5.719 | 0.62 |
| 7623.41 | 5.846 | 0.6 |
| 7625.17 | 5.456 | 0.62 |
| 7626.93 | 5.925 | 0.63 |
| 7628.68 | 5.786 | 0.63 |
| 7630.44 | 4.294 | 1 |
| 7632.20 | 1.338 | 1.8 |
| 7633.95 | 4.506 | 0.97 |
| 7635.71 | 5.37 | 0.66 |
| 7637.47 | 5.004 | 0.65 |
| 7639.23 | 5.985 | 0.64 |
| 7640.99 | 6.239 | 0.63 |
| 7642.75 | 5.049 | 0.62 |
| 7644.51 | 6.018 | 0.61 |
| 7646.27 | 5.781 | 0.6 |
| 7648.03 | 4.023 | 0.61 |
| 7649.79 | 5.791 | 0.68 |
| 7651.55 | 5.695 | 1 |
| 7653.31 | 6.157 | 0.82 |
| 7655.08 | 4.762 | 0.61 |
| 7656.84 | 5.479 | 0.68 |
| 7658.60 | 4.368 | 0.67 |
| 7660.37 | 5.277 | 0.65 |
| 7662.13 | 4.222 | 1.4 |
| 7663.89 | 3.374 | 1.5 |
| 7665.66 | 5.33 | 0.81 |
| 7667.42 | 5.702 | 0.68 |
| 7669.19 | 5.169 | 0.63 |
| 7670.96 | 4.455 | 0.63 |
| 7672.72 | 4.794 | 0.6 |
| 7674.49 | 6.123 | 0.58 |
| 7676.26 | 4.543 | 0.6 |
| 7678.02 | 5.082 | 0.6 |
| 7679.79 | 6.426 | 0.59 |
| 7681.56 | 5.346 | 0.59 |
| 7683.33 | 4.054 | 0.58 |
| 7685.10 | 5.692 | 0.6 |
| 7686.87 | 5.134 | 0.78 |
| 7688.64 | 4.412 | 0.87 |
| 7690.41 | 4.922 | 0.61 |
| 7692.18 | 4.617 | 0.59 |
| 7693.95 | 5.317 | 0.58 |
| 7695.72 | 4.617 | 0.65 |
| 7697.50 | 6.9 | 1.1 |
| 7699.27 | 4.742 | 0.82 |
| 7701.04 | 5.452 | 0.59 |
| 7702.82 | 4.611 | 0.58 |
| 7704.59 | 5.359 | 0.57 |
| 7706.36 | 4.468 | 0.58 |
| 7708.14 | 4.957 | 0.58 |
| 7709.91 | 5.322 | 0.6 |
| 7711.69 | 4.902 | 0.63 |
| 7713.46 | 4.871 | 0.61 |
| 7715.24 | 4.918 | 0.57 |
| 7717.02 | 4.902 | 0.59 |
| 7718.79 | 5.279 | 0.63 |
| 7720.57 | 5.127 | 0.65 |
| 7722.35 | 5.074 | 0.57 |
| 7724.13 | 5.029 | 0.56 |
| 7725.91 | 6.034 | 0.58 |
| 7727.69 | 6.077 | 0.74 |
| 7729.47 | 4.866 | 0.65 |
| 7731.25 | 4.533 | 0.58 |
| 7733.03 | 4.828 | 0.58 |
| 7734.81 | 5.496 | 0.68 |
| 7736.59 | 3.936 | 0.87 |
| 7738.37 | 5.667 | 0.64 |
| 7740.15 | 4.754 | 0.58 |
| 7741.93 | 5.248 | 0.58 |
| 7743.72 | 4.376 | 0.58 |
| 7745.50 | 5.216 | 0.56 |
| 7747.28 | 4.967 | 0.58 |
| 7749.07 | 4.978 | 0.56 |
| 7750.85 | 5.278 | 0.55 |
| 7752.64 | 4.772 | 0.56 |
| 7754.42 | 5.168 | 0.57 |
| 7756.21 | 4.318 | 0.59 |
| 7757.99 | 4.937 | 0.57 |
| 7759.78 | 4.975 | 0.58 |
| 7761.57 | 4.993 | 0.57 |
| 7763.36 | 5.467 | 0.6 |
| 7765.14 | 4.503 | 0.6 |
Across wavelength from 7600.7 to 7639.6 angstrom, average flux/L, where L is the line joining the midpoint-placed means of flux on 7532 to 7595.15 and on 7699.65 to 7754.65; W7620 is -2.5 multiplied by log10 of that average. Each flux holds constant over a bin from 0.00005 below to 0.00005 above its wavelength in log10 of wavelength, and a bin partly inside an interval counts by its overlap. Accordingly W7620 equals 0.10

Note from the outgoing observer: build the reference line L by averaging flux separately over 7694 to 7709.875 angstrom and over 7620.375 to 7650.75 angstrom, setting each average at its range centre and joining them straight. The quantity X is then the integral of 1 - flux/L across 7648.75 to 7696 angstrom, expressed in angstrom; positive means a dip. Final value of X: 0.9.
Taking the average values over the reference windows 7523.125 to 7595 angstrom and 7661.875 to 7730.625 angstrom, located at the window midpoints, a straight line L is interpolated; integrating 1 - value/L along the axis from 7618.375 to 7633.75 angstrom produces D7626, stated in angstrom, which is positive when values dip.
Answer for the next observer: 1.2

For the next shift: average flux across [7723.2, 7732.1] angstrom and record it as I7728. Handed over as 5.31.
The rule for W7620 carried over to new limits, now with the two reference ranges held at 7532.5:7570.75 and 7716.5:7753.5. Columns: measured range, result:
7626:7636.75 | 0.18 mag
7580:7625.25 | 0.05 mag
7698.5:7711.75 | 0.04 mag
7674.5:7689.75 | 0.01 mag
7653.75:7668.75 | 0.09 mag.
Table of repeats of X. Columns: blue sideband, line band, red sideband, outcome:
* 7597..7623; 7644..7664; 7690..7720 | -0.5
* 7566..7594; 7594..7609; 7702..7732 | 1.9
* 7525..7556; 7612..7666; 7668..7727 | 1.5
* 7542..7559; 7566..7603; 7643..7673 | -0.5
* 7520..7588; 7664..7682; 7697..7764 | -0.1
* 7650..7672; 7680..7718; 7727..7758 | -0.4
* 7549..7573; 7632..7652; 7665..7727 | 0.3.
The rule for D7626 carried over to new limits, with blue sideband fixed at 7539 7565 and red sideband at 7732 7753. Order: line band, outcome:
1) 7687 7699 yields -0.1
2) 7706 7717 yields 0.3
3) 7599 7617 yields 1.7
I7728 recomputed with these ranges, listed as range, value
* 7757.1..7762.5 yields 4.97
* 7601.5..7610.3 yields 4.65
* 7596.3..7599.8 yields 5.22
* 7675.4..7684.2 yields 5.1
